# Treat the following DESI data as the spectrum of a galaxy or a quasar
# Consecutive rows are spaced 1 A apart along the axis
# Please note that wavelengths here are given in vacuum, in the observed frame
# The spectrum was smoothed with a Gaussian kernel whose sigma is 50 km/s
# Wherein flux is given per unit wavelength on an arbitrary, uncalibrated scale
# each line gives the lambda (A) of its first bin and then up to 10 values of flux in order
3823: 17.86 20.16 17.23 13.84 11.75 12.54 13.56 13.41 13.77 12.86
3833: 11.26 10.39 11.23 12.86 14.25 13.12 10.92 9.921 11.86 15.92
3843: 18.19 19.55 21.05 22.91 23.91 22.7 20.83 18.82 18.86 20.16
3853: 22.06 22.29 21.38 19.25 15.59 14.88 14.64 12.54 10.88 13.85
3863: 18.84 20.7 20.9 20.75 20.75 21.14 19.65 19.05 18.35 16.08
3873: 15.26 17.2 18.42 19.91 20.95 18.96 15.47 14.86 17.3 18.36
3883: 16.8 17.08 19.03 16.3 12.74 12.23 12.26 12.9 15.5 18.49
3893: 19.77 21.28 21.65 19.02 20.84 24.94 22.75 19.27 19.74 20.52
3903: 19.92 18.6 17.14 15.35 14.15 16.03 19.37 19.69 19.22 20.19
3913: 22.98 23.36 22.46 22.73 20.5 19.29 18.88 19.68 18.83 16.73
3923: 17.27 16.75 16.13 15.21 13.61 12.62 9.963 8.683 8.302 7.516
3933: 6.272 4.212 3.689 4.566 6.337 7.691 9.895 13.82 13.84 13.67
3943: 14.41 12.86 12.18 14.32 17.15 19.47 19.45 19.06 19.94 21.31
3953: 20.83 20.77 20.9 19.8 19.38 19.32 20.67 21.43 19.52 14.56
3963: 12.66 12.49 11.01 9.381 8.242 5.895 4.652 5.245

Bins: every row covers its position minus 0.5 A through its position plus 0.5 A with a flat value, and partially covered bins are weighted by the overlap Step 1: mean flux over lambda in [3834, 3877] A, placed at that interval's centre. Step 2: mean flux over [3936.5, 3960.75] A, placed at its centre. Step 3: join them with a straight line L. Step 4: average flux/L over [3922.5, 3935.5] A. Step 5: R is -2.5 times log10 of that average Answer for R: 0.485 mag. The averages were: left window 17.6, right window 16.6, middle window 10.8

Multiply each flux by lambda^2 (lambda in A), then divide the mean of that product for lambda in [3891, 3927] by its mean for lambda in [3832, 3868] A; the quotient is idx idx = 1.2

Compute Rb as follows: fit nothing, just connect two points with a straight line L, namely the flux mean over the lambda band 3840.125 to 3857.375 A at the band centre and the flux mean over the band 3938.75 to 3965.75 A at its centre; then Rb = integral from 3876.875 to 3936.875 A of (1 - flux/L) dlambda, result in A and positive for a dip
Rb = 5.0 A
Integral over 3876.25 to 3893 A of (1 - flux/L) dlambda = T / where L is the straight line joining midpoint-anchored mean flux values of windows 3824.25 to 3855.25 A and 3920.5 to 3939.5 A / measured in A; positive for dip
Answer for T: -3.5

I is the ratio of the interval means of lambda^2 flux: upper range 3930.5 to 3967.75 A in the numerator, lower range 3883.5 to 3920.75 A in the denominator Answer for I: 0.8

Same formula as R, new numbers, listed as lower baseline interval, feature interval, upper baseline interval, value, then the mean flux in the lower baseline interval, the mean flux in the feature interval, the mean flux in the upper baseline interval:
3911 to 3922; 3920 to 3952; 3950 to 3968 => 0.405 mag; 20.6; 13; 16.9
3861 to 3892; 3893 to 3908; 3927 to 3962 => -0.201 mag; 17.3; 19.5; 14.2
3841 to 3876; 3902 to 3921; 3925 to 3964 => -0.218 mag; 18.7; 19.4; 14.2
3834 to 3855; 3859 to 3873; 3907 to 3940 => -0.066 mag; 17.5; 17.7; 14.6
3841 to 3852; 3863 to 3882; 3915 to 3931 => 0.004 mag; 19.9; 18.6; 16.4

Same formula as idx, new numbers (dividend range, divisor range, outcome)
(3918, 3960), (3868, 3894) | 0.89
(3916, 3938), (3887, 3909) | 0.71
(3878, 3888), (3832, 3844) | 1.29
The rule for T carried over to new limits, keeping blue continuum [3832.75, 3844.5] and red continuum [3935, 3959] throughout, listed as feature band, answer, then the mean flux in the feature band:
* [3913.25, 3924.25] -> -3.6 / 19.8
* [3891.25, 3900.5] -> -4.0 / 20.7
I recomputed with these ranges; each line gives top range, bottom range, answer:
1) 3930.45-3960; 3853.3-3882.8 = 0.83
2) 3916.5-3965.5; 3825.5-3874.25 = 0.93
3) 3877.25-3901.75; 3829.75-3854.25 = 1.11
